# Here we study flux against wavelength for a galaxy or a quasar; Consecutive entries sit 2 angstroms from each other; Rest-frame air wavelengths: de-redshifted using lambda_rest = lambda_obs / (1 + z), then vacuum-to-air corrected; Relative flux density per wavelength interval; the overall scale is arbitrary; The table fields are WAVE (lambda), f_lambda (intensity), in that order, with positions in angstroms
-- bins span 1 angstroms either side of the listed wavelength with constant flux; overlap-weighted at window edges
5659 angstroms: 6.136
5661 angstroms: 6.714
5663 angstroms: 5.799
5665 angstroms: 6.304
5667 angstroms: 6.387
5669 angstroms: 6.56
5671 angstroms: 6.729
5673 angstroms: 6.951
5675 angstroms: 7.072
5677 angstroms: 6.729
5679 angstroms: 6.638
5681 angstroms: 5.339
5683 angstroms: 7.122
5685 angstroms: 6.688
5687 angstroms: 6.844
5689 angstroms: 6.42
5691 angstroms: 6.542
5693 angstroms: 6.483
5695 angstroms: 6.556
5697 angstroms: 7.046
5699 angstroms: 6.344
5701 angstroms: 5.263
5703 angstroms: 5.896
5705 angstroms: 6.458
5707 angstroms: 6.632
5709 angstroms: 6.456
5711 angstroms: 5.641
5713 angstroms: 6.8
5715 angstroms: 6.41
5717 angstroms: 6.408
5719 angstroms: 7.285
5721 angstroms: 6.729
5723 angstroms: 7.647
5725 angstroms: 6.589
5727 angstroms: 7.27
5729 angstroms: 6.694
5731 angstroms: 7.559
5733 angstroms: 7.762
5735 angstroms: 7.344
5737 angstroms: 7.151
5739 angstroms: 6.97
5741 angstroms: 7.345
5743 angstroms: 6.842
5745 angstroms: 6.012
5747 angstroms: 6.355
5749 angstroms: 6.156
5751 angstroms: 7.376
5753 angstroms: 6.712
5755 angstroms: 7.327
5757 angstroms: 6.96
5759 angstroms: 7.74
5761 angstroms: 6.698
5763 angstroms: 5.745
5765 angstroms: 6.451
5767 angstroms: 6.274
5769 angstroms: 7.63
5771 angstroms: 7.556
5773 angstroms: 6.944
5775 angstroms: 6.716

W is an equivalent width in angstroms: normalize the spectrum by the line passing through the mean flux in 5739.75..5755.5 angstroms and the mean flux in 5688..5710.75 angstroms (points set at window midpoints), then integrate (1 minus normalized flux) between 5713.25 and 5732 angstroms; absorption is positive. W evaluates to -1.2 angstroms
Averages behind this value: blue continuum 6.35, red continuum 6.75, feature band 6.95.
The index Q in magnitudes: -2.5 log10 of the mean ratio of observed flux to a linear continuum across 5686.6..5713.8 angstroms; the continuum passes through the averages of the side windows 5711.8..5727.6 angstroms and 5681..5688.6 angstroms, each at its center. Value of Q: 0.06 mag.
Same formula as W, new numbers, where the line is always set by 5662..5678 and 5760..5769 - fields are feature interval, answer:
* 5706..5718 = 0.2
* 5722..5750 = -2.2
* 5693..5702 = 0.3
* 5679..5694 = 0.1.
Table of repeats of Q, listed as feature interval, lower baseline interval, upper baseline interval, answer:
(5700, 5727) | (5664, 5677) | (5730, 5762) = 0.06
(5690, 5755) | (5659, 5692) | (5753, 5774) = 0.00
